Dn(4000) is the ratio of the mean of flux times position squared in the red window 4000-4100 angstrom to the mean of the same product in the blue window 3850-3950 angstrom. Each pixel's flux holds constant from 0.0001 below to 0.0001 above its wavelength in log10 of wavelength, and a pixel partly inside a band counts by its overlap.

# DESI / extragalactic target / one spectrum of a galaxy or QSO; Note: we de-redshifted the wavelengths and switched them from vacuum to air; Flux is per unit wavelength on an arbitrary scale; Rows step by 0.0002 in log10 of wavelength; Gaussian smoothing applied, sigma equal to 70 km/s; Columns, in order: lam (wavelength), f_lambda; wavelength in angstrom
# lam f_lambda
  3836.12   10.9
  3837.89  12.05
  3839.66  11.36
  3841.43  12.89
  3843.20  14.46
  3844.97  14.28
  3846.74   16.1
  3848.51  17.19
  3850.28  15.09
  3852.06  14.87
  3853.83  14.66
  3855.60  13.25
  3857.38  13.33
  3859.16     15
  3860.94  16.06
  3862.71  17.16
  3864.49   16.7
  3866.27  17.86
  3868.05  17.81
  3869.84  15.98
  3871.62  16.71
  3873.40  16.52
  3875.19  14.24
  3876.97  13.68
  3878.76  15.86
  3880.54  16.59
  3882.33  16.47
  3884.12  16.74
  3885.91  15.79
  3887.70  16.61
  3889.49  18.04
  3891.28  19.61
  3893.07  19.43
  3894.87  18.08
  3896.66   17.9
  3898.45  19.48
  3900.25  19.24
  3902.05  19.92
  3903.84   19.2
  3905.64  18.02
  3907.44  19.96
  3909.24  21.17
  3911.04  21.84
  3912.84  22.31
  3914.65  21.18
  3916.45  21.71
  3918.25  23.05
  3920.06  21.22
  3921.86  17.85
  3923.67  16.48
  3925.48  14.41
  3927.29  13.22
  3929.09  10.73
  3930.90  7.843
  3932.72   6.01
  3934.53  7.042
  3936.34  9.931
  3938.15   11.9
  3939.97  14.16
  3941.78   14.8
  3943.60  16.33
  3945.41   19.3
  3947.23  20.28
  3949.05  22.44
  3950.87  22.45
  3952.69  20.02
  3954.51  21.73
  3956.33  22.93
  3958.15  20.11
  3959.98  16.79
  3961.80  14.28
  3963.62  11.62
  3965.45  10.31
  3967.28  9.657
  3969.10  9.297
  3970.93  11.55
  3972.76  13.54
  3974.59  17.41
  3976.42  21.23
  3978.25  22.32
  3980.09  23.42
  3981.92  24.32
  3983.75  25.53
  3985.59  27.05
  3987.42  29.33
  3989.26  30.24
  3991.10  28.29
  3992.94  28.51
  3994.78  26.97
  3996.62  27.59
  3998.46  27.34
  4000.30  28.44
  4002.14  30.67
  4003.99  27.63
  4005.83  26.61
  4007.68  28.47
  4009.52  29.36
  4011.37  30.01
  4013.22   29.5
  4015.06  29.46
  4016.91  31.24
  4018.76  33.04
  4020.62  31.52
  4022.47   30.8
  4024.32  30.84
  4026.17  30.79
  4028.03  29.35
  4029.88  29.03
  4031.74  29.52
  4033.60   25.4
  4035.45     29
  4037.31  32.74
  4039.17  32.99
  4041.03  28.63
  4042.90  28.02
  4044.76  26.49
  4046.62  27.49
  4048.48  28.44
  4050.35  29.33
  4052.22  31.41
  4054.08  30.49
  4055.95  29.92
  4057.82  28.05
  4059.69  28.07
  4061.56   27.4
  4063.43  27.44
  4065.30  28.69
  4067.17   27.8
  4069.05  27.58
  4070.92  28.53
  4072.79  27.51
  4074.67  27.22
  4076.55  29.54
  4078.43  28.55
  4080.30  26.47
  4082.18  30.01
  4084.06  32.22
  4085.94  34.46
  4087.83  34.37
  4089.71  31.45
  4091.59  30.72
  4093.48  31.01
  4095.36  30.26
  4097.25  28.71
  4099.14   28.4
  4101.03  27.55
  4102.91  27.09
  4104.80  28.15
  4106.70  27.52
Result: 1.91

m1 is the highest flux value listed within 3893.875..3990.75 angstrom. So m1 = 30.24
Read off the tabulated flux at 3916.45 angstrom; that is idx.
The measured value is 21.71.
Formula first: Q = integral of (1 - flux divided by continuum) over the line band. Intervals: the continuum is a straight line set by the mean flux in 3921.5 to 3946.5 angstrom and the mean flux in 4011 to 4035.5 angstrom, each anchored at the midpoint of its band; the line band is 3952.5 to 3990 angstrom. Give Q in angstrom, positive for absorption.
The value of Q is 1.8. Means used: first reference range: 12.8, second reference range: 30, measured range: 19.1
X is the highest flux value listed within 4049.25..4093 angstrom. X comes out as 34.46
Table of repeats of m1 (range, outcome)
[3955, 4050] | 33.04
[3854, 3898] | 19.61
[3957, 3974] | 20.11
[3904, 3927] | 23.05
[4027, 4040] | 32.99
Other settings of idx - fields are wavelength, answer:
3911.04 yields 21.84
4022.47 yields 30.8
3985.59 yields 27.05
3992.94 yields 28.51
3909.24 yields 21.17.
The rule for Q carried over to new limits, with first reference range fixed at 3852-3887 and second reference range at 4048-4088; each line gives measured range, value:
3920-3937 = 6.6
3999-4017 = -2.8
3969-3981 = 2.9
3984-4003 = -3.3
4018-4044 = -3.3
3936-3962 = 3.8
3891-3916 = -2.4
